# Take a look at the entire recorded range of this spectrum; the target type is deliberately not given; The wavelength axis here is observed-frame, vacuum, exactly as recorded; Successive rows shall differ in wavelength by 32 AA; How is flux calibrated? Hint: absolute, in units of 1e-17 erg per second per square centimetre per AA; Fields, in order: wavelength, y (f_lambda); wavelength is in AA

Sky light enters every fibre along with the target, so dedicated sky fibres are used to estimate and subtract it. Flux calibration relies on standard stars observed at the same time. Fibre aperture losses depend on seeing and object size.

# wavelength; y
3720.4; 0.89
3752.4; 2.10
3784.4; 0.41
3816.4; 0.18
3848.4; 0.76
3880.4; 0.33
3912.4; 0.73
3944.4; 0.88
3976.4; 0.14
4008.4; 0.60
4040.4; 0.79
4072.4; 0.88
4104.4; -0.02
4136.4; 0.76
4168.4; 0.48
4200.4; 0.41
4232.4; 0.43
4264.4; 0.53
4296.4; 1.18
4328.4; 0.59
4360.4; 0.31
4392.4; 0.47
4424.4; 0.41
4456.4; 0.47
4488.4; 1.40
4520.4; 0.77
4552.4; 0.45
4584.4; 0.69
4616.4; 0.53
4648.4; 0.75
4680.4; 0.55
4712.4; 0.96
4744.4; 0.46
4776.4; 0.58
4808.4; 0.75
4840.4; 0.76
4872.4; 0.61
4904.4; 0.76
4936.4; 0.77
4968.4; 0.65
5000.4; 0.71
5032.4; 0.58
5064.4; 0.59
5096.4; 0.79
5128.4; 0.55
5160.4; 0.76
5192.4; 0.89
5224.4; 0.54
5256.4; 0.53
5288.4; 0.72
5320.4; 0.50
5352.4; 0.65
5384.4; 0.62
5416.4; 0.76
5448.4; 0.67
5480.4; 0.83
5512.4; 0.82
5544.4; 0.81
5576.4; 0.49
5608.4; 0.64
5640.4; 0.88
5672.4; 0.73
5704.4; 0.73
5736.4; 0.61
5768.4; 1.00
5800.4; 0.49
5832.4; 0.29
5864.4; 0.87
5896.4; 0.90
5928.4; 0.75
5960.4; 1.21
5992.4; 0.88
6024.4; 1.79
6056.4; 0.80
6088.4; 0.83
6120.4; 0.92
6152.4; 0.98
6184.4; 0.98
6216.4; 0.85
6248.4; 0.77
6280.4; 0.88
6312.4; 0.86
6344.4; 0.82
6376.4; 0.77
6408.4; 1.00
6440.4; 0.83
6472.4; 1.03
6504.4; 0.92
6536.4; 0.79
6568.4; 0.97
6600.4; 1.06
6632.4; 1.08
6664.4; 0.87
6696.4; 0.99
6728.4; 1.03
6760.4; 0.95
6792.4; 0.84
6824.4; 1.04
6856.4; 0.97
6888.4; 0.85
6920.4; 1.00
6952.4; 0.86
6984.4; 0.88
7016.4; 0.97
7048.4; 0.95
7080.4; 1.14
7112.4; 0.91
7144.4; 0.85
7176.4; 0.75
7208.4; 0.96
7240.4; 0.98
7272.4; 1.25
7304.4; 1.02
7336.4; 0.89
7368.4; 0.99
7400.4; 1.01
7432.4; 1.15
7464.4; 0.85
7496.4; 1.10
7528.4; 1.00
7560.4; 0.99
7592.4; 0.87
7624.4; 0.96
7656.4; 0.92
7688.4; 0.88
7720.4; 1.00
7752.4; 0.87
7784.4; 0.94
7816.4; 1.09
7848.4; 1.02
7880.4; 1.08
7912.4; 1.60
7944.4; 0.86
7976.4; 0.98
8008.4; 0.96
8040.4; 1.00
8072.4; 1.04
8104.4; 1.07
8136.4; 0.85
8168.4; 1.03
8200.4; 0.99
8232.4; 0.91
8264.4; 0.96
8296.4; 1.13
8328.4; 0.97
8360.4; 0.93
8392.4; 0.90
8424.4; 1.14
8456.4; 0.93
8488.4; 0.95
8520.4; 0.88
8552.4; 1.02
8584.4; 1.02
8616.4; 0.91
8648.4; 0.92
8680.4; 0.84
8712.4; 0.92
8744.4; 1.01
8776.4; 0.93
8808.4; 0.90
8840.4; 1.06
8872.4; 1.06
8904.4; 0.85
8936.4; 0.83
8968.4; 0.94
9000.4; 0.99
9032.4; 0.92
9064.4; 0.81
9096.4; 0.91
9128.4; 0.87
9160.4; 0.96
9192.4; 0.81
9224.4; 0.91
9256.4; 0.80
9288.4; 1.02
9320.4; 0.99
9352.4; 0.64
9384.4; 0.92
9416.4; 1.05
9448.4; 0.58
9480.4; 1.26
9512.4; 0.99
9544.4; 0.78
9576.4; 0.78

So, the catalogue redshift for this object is 0.204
